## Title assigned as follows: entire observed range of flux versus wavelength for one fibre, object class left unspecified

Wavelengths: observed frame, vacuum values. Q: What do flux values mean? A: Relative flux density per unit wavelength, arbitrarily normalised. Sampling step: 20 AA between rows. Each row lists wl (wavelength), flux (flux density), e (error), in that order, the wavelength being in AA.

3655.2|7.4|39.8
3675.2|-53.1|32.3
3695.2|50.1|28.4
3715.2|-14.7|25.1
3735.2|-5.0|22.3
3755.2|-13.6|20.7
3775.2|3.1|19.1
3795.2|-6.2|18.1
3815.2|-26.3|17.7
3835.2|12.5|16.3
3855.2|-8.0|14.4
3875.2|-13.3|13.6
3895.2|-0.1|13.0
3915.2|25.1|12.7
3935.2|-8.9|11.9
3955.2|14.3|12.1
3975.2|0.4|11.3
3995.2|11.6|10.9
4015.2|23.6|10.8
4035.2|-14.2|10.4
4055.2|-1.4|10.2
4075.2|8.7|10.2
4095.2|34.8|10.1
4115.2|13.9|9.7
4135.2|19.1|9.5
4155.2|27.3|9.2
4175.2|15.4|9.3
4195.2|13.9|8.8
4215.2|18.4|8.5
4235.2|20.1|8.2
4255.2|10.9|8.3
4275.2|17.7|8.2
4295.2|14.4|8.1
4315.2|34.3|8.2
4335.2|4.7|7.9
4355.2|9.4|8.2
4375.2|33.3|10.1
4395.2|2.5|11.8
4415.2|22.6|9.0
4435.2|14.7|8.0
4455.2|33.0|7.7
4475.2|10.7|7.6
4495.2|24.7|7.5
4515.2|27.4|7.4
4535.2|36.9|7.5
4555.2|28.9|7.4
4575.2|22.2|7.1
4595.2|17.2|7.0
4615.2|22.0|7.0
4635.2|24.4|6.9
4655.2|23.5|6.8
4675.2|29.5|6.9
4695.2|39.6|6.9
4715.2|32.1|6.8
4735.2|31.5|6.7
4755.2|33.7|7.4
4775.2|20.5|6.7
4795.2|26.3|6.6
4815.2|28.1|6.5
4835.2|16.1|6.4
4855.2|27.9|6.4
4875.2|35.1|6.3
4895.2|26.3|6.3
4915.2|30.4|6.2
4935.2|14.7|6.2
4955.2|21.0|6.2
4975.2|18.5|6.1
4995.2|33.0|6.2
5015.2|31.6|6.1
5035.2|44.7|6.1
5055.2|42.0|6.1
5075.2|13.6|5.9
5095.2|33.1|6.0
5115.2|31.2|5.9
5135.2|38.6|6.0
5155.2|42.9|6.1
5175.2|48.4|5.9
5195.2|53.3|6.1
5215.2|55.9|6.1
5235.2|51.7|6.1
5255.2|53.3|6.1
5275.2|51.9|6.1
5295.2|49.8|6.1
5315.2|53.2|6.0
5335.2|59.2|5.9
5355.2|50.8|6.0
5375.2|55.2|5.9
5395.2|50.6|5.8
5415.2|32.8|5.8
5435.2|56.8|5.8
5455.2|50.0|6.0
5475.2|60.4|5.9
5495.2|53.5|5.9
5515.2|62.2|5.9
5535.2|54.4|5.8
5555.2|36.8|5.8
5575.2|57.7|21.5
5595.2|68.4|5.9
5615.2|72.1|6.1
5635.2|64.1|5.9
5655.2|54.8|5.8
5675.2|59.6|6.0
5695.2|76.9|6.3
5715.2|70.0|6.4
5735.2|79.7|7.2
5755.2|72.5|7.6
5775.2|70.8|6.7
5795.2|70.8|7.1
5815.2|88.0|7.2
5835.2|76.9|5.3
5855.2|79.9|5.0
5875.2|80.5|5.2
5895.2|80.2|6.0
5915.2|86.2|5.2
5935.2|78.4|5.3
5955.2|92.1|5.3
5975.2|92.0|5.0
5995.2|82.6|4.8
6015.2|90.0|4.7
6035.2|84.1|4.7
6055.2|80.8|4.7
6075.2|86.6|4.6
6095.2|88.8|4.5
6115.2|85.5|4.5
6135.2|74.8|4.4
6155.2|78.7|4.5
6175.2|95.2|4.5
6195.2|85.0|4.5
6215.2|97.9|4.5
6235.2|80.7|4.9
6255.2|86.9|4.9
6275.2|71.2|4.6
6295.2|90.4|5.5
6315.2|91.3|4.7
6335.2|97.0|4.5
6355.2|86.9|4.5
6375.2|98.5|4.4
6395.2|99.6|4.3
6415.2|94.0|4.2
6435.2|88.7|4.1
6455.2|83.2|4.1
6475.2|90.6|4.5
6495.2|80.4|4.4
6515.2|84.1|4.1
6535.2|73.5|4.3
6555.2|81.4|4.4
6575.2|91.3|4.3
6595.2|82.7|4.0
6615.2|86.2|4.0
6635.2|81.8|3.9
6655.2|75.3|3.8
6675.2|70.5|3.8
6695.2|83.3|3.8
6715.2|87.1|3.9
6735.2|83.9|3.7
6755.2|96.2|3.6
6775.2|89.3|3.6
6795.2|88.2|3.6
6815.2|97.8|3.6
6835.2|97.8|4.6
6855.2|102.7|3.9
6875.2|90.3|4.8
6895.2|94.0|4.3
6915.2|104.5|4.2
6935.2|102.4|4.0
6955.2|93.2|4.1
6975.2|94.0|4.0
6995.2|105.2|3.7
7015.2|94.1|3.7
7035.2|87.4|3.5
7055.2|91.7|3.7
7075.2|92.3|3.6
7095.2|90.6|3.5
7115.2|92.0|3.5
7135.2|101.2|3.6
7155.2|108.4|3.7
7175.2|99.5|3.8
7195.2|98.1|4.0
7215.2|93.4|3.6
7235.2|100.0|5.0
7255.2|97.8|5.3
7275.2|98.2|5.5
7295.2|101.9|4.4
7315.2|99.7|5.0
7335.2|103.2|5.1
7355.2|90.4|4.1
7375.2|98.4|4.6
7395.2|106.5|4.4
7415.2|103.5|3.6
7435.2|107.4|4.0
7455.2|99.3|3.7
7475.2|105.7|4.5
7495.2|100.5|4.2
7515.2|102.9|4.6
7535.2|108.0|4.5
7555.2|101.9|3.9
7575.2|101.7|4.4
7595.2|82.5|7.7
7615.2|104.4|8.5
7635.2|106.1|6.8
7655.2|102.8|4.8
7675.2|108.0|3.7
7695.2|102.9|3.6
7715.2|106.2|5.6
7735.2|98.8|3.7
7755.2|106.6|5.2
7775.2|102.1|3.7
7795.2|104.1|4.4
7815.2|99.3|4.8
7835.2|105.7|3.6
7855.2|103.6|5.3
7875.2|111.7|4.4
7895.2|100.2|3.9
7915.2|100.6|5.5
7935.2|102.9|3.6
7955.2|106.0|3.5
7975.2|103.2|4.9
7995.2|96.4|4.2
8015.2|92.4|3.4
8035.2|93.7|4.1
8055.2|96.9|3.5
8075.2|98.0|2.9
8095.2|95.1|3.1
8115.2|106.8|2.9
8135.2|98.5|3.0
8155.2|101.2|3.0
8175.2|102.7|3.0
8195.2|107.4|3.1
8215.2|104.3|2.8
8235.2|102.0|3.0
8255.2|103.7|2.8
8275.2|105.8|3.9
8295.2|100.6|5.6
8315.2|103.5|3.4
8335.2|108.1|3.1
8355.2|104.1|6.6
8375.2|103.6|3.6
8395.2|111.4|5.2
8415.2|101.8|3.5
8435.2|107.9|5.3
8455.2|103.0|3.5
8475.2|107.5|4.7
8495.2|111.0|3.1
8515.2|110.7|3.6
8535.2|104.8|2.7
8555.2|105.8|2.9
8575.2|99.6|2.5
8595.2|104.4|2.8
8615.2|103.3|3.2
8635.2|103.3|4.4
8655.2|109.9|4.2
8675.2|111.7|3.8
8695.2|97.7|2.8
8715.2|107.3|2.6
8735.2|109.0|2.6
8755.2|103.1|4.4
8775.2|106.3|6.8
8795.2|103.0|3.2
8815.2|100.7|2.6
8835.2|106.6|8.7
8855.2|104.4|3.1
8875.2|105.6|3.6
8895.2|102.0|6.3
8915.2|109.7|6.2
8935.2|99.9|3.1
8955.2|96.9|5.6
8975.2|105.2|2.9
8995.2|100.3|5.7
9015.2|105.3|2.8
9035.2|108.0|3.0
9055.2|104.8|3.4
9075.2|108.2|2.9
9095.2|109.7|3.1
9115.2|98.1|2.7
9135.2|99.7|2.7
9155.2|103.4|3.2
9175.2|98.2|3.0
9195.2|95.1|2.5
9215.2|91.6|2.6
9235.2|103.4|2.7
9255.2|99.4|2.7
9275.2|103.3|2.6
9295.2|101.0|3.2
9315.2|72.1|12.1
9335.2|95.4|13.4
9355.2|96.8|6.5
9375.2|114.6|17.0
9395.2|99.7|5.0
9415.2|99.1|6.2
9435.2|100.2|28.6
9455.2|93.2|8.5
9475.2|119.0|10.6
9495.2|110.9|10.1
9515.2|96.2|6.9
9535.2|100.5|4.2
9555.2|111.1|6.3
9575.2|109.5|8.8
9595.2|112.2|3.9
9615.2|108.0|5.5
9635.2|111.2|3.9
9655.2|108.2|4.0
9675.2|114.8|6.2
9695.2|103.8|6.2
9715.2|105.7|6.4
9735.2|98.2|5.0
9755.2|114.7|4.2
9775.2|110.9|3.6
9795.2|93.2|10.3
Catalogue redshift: 0.29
